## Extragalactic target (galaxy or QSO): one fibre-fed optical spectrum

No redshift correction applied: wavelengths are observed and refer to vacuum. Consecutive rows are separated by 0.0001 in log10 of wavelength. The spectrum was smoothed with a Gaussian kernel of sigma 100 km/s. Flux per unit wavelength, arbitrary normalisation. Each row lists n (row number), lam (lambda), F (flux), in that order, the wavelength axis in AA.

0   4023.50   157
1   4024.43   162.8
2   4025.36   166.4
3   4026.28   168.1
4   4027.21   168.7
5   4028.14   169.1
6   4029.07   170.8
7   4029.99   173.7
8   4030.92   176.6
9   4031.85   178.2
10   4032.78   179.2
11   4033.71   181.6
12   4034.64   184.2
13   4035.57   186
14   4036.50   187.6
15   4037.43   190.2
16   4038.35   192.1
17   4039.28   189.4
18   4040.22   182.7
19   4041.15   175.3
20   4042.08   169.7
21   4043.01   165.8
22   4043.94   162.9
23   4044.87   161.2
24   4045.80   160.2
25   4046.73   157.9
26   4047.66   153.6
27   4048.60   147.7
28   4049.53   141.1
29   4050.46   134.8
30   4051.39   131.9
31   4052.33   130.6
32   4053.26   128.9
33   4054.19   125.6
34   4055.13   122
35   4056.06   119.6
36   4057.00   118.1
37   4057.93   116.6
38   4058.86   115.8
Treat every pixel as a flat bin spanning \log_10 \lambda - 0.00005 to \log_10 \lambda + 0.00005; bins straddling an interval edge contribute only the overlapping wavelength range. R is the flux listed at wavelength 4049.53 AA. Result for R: 141.1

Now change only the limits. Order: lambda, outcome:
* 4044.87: 161.2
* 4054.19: 125.6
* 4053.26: 128.9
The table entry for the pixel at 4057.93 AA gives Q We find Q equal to 116.6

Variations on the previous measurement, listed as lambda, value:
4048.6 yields 147.7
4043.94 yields 162.9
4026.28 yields 168.1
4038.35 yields 192.1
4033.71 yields 181.6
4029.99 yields 173.7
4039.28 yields 189.4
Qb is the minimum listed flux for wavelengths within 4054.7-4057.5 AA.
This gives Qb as 118.1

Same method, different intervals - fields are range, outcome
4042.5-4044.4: 162.9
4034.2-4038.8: 184.2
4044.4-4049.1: 147.7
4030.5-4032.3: 176.6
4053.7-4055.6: 122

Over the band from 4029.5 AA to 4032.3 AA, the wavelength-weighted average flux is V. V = 176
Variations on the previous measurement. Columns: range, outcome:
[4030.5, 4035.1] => 180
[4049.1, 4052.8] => 135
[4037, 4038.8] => 192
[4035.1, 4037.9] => 188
